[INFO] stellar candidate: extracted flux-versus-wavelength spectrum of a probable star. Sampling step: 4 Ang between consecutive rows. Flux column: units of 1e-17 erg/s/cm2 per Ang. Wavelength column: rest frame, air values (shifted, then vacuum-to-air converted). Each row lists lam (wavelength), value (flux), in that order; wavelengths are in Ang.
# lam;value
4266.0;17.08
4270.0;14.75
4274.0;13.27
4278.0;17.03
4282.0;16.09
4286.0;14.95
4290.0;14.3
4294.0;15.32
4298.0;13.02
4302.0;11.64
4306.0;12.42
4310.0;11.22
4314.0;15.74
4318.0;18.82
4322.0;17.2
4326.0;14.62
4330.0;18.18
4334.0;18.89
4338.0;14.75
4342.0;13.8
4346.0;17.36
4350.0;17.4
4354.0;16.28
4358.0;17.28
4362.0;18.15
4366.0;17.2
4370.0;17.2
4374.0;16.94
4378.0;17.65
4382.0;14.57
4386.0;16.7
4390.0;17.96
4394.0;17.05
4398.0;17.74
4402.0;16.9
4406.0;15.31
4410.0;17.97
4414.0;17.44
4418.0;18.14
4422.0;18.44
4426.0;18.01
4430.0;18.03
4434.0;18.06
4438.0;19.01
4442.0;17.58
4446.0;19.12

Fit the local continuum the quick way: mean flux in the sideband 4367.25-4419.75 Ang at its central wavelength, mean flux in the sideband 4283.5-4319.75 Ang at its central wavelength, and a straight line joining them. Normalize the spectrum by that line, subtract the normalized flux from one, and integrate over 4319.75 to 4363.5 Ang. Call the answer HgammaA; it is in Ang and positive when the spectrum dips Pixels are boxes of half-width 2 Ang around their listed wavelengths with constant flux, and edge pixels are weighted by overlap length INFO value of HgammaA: -3.7 Ang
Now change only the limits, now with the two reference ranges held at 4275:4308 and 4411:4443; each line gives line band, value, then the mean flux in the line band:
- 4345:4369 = -1.68 Ang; 17.3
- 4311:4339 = -2.77 Ang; 16.8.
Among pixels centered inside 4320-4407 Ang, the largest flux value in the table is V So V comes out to 18.89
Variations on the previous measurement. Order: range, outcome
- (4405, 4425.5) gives 18.44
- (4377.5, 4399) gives 17.96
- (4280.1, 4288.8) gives 16.09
